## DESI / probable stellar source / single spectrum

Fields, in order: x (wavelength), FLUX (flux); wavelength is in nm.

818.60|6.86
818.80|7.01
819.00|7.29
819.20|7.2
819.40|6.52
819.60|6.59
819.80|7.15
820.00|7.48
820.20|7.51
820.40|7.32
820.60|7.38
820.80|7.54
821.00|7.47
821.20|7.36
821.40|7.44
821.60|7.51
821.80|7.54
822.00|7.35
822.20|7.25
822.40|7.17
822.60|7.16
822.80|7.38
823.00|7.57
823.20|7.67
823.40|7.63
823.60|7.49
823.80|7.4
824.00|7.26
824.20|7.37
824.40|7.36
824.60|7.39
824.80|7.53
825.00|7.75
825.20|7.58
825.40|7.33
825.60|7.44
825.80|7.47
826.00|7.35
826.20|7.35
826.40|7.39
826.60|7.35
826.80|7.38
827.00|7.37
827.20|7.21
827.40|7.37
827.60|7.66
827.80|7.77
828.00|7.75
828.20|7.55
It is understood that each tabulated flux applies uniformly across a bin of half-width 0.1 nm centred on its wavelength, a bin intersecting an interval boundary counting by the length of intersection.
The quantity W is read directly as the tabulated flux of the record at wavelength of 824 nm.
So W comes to 7.26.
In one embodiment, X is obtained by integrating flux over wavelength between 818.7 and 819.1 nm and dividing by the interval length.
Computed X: 7.15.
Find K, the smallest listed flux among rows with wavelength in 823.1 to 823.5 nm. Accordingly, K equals 7.63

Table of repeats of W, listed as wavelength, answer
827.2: 7.21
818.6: 6.86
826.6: 7.35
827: 7.37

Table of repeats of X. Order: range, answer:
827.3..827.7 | 7.52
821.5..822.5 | 7.36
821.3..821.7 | 7.48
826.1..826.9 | 7.37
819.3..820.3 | 7.05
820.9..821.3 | 7.42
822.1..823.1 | 7.31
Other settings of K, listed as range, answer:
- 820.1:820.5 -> 7.32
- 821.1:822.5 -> 7.17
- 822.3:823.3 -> 7.16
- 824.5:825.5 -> 7.33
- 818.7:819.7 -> 6.52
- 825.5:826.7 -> 7.35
